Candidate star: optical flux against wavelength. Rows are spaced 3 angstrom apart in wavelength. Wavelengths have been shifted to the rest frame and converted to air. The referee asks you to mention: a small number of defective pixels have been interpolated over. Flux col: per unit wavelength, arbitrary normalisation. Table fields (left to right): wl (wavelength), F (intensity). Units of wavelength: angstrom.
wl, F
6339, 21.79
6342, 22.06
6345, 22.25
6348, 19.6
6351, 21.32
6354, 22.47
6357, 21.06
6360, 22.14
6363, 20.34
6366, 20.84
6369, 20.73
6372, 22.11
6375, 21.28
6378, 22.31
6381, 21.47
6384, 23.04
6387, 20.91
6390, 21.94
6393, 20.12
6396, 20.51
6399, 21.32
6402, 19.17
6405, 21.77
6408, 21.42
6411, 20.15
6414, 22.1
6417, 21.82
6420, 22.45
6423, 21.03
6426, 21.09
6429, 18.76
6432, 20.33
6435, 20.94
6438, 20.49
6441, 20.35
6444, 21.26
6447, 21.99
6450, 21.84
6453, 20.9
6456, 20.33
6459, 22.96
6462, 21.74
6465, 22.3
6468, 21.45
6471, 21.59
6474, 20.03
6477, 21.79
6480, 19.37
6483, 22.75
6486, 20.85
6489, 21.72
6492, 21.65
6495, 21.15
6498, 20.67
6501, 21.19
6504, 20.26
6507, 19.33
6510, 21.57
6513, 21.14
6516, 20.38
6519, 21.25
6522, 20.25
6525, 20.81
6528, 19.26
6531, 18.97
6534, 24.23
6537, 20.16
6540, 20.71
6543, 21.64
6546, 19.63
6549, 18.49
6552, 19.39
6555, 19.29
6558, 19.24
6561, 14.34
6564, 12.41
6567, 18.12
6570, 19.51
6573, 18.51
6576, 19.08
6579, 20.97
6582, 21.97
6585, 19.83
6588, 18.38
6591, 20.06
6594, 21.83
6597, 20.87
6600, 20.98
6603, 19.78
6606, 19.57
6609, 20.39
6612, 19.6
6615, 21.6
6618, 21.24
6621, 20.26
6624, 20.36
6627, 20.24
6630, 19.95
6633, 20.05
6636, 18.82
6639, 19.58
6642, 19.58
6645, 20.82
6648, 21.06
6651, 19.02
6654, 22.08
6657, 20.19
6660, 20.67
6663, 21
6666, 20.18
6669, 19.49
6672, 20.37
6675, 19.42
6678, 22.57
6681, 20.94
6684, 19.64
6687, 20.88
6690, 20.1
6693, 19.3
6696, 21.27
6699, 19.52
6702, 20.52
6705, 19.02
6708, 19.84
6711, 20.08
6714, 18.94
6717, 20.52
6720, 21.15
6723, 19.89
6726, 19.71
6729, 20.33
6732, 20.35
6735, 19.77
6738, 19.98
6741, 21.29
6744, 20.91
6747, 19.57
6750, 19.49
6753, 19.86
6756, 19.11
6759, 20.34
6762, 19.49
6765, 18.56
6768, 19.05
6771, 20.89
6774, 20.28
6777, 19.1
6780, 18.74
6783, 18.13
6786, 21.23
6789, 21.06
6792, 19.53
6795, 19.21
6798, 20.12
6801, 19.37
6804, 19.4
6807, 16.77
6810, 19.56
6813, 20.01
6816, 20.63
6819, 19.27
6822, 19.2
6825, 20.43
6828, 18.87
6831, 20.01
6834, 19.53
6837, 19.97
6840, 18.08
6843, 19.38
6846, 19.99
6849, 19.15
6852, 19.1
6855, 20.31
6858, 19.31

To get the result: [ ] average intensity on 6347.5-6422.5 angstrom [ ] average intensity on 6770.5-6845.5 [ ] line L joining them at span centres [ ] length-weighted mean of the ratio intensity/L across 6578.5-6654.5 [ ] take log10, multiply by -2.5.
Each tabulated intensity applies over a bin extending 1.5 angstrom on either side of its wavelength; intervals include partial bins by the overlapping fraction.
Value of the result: 0.002 mag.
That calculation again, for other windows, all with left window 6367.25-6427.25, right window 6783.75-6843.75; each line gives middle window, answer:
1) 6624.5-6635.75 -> 0.021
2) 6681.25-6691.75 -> -0.009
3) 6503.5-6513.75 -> 0.016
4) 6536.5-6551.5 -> 0.034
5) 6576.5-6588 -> 0.006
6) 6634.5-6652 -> 0.025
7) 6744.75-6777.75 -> 0.007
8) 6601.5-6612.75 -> 0.032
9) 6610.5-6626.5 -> -0.010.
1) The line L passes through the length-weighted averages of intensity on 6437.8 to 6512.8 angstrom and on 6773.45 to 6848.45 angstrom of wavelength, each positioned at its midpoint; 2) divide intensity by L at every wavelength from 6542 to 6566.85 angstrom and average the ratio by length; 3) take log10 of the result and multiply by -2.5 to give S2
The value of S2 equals 0.158 mag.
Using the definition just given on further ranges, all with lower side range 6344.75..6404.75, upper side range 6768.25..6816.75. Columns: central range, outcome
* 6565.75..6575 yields 0.10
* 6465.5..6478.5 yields -0.02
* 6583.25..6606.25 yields 0.01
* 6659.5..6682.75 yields -0.03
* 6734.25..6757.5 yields -0.01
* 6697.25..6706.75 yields 0.01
